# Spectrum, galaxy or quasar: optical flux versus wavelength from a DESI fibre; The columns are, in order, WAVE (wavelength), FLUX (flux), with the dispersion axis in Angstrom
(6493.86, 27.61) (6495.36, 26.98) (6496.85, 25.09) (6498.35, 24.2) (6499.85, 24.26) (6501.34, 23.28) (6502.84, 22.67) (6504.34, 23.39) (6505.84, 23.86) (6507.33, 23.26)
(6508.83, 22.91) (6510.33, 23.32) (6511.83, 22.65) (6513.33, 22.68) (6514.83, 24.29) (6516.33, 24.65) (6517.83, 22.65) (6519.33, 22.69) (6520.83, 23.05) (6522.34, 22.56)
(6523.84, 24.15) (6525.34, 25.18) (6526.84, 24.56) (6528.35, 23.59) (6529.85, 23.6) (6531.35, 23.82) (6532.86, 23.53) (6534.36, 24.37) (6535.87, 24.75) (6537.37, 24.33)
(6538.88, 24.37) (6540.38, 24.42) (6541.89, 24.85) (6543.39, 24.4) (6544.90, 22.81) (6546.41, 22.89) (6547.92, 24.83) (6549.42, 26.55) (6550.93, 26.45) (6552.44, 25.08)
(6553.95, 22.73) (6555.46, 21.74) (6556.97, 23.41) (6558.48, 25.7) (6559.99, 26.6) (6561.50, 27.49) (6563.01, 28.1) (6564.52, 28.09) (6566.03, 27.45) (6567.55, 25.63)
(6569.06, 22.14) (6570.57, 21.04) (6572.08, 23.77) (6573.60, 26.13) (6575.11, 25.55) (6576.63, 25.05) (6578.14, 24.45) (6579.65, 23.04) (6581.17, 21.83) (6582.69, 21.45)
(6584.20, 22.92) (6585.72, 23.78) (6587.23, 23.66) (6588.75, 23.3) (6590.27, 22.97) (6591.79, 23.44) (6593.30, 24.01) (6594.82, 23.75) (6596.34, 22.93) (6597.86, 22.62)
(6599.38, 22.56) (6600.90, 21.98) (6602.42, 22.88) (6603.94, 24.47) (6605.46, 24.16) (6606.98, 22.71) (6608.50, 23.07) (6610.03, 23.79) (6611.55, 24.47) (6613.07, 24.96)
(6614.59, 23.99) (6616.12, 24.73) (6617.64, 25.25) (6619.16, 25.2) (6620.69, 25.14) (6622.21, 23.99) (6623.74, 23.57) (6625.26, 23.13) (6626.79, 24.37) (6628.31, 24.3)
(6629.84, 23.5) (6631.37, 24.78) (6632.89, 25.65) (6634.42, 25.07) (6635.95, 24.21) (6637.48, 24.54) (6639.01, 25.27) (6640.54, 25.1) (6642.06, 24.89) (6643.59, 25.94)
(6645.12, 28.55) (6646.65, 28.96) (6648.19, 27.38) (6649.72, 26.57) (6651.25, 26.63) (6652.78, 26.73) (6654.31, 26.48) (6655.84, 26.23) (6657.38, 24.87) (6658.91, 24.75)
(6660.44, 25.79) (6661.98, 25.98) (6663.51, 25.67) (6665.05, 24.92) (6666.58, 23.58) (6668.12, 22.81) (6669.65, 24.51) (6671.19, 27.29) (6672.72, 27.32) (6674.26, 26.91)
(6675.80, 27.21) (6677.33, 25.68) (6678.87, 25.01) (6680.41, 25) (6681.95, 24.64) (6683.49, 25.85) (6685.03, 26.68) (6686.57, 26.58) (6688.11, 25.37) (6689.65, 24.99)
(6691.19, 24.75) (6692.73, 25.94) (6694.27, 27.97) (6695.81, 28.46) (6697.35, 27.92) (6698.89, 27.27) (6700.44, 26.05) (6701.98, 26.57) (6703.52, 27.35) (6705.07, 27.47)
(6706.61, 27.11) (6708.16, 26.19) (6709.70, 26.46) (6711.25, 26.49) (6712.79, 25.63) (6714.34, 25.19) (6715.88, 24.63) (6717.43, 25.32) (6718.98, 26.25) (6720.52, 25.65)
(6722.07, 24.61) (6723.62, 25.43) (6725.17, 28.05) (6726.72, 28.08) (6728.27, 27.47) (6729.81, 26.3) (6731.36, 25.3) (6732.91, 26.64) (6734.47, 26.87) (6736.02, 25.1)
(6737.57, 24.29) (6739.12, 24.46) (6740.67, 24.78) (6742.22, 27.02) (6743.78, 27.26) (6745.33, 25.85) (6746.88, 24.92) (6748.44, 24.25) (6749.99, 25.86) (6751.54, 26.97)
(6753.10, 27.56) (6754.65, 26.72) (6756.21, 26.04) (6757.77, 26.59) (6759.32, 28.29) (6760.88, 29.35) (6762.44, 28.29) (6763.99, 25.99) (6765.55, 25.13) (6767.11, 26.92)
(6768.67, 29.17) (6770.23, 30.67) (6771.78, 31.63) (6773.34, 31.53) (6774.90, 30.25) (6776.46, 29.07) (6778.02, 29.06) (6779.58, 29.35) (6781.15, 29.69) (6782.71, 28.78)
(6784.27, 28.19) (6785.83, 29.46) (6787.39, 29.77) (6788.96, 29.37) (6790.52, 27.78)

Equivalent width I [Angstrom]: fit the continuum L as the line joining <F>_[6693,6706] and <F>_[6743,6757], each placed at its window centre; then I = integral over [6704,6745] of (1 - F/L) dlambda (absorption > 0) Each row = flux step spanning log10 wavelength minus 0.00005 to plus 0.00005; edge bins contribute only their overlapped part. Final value 1.0 Angstrom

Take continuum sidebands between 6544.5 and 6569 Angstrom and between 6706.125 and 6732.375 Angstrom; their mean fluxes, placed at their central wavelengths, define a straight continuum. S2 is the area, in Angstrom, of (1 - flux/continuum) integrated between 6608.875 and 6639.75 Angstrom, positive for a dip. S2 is 1.4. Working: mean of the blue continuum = 25.3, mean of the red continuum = 26.1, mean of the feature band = 24.5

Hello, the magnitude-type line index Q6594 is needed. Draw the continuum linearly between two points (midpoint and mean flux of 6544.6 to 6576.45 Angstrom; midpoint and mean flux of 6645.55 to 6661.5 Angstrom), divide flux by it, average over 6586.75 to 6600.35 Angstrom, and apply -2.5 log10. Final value 0.10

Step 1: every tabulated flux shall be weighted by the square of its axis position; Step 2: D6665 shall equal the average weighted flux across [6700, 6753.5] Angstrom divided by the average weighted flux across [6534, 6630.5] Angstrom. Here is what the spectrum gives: 1.13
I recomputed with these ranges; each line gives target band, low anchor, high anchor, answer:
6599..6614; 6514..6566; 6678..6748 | 1.0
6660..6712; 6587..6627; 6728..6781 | -1.0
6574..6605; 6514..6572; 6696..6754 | 1.9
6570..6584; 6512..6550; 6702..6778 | 0.6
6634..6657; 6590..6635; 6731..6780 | -1.4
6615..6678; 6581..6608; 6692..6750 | -2.7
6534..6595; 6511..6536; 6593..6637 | -1.5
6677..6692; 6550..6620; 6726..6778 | 0.3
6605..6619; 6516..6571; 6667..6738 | 0.6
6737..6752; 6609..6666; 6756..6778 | 1.3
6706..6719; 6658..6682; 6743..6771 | 0.2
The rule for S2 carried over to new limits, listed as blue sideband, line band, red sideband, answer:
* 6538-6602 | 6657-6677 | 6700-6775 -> 0.1 Angstrom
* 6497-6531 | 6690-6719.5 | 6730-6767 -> -0.8 Angstrom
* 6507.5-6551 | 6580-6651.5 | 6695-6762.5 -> 2.0 Angstrom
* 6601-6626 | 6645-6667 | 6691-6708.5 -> -0.6 Angstrom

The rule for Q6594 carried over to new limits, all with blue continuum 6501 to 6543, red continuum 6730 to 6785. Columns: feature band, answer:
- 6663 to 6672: 0.050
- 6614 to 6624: 0.027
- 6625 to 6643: 0.036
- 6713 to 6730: 0.030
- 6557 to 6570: -0.078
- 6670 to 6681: -0.009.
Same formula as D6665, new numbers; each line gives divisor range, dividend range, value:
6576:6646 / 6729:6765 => 1.14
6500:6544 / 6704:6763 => 1.18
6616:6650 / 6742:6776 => 1.14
